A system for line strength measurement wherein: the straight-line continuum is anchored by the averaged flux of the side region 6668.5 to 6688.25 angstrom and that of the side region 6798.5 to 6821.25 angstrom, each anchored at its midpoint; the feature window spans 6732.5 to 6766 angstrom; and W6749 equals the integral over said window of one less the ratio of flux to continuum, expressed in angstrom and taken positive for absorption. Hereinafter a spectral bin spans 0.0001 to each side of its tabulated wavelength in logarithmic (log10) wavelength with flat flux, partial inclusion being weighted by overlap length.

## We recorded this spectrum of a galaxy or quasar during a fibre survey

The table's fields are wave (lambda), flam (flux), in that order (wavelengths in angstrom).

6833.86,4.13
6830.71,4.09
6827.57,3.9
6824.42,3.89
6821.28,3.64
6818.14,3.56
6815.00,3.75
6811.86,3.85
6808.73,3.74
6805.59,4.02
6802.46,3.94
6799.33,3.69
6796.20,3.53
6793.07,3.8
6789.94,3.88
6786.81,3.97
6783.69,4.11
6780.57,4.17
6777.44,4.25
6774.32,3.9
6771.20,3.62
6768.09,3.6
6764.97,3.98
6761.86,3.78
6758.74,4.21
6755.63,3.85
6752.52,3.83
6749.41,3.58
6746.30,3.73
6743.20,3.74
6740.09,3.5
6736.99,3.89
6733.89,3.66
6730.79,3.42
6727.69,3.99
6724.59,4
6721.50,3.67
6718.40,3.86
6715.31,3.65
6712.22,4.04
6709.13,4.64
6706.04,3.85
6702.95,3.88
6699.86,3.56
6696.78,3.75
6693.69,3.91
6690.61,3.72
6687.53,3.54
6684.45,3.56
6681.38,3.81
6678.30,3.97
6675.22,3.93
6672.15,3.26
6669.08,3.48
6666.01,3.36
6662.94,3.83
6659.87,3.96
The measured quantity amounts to -0.6 angstrom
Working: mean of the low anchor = 3.66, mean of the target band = 3.79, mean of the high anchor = 3.79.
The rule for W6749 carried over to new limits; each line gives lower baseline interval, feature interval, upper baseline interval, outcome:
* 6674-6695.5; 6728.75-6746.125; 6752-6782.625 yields 0.9 angstrom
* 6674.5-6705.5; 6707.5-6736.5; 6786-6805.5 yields -0.8 angstrom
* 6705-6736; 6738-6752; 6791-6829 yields 0.7 angstrom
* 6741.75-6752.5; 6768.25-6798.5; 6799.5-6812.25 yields -0.7 angstrom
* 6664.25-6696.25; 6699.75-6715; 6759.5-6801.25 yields -1.2 angstrom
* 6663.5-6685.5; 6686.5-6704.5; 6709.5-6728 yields 0.2 angstrom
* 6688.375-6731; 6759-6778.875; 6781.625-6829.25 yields -0.2 angstrom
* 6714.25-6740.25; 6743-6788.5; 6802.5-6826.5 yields -1.5 angstrom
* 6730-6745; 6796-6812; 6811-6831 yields -0.2 angstrom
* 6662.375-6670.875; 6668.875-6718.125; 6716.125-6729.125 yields -1.5 angstrom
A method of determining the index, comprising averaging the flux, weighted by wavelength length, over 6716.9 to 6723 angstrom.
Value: 3.76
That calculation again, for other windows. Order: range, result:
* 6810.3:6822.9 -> 3.7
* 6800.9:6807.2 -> 3.98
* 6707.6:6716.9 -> 4.11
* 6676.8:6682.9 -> 3.89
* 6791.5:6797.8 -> 3.66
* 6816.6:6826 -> 3.7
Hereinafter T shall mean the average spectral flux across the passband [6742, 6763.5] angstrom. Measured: 3.82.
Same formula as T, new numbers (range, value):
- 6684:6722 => 3.83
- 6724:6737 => 3.76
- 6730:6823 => 3.81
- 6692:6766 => 3.83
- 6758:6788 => 3.95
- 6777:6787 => 4.13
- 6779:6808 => 3.9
